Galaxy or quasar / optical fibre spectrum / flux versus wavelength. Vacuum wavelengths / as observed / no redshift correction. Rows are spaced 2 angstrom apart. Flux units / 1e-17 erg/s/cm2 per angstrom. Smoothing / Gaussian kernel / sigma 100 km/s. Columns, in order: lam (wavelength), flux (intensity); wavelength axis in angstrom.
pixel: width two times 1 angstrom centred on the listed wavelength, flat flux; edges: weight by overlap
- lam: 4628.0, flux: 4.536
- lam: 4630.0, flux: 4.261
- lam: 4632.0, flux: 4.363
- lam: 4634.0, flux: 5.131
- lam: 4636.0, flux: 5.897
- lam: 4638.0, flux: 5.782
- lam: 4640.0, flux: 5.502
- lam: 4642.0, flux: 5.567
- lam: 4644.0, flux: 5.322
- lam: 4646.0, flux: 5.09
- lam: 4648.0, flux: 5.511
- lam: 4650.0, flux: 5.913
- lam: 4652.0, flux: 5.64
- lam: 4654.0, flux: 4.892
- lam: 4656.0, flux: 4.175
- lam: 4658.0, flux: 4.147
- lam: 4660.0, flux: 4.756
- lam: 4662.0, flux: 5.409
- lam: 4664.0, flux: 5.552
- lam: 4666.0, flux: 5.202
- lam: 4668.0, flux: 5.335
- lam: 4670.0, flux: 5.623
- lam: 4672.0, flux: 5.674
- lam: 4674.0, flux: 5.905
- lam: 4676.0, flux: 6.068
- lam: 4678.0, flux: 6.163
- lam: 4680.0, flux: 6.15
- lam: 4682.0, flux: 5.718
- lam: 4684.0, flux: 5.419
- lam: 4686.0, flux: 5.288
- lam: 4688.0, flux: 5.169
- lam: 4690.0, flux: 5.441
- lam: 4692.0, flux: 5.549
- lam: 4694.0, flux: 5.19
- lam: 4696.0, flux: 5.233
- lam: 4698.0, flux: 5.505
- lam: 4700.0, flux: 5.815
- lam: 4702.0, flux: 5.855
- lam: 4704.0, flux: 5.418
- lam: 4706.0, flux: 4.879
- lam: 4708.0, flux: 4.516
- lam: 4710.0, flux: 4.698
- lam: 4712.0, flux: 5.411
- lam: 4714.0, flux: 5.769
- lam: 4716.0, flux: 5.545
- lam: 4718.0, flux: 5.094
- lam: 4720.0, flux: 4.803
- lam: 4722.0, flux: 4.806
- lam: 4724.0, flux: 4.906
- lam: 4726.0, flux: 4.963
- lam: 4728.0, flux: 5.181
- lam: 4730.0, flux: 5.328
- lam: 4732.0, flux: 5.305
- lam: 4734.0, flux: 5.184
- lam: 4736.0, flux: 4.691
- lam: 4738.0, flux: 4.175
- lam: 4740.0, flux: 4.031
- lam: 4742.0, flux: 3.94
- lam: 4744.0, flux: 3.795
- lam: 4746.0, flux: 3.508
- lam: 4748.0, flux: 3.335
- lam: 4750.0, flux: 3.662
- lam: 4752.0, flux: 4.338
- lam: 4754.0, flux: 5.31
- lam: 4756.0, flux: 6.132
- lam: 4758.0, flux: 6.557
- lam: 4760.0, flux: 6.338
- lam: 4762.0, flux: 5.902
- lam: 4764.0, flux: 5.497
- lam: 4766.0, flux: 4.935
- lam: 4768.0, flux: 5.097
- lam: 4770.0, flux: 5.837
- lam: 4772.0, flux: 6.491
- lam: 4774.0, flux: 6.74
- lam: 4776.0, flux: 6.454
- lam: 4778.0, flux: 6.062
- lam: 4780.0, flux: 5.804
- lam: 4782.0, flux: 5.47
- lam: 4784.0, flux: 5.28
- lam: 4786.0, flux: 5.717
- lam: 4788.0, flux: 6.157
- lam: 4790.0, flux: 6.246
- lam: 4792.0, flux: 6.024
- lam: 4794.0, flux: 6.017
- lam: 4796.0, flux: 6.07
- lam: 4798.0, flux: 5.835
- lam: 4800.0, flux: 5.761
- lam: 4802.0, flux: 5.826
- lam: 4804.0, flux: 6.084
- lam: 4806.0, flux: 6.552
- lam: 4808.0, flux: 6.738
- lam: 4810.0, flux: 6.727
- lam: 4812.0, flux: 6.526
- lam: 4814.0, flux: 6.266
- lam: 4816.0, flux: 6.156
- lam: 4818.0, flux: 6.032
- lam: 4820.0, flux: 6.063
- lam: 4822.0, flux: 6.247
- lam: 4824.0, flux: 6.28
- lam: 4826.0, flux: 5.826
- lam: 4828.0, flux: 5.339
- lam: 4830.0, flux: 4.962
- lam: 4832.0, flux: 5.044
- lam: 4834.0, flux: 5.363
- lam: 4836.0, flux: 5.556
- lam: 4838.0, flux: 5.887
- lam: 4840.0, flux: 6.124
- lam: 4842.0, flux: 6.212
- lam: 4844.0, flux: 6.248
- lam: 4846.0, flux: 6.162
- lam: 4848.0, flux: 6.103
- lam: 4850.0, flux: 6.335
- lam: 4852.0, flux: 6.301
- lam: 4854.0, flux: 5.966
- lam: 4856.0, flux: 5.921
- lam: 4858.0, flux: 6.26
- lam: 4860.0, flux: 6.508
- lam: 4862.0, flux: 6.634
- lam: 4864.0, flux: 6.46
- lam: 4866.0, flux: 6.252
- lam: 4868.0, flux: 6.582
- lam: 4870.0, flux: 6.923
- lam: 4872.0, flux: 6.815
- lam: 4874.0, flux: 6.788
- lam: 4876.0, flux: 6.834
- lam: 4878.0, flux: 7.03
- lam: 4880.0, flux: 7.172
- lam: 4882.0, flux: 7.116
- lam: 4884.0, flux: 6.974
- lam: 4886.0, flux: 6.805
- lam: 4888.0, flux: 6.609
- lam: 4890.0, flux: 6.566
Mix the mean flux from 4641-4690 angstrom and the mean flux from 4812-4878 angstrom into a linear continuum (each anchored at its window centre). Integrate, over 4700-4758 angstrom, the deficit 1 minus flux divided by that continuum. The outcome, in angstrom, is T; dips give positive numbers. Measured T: 8.31 angstrom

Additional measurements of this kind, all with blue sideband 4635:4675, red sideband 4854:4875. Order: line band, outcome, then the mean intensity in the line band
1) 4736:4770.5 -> 6.2 angstrom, 4.83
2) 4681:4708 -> 0.8 angstrom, 5.39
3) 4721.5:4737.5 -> 2.0 angstrom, 5.03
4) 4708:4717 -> 0.6 angstrom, 5.26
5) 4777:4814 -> 0.4 angstrom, 6.06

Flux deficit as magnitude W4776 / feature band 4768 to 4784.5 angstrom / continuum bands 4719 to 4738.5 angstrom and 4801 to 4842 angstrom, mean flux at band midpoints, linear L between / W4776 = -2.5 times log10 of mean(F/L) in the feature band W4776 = -0.10 mag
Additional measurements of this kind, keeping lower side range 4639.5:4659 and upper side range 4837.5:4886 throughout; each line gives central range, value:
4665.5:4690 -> -0.06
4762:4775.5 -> 0.02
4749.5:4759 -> 0.11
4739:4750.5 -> 0.48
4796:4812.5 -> -0.02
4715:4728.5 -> 0.12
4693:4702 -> 0.00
